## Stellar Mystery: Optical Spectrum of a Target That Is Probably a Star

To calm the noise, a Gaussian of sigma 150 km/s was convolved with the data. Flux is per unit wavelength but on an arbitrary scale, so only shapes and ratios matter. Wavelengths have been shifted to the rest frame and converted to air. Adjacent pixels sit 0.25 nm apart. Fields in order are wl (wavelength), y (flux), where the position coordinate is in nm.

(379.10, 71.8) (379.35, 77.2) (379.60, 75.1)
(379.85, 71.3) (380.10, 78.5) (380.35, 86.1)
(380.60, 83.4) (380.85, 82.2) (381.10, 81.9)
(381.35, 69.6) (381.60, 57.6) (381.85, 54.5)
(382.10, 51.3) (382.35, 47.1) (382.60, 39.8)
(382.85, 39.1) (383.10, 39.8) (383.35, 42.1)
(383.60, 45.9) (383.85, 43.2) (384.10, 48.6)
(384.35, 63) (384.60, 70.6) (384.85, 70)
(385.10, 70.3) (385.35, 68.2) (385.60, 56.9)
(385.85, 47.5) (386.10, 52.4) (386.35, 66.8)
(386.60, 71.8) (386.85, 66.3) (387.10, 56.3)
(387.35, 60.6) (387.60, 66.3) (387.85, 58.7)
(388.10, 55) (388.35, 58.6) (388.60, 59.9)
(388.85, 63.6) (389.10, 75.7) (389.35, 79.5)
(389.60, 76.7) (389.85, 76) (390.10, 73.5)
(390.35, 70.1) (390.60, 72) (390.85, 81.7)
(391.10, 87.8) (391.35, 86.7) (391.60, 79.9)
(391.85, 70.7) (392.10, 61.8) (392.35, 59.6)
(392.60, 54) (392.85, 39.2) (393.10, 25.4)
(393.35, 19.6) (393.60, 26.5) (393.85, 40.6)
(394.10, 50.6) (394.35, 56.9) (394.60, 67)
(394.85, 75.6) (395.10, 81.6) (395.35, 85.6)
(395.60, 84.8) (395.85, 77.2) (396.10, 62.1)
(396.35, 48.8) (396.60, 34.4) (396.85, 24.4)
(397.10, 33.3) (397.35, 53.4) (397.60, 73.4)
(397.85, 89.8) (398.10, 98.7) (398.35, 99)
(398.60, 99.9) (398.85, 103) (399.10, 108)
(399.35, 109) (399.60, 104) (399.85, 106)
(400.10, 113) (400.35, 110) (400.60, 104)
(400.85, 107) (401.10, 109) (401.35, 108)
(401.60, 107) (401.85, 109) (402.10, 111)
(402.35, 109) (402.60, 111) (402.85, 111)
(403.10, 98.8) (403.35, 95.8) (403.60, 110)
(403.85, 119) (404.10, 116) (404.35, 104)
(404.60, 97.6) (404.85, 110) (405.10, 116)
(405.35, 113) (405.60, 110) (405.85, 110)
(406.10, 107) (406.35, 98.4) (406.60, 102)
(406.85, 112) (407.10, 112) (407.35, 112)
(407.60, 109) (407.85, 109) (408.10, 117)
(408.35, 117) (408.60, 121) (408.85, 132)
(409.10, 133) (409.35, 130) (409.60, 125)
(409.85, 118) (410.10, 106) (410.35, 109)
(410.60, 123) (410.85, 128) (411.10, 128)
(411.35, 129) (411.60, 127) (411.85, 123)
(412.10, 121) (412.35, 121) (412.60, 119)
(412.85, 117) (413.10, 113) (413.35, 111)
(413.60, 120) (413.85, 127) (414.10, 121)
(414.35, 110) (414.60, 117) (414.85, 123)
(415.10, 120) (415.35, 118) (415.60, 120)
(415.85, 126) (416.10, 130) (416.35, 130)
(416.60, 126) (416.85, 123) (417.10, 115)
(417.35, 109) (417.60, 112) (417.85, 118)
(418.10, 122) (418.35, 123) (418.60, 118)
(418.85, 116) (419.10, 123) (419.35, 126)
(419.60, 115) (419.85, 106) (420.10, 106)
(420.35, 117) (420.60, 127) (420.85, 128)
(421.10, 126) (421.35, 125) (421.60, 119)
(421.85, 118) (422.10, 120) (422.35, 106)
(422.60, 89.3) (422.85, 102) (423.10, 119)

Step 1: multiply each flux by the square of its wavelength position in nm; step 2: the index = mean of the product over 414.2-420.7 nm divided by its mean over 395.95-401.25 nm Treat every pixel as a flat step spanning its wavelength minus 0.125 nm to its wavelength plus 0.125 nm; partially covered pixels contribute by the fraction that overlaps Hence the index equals 1.53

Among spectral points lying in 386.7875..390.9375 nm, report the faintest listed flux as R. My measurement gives 55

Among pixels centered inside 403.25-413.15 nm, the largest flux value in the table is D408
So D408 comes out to 133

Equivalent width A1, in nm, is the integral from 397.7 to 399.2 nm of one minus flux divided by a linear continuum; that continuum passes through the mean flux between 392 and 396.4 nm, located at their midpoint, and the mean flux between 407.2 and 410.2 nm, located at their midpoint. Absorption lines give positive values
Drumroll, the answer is -0.483 nm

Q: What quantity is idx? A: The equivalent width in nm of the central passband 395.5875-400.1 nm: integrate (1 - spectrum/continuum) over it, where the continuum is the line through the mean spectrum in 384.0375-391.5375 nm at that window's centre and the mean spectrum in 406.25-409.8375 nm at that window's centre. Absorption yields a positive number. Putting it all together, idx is 0.654 nm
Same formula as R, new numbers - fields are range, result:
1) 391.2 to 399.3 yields 19.6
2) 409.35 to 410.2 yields 106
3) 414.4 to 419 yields 109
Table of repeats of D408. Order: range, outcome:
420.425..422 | 128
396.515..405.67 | 119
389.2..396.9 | 87.8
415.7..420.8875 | 130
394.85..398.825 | 99.9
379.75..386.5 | 86.1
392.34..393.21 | 59.6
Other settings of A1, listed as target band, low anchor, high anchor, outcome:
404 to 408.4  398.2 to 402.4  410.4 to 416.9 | 0.16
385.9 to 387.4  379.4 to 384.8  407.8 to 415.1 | 0.18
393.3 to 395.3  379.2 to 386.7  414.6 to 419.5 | 0.66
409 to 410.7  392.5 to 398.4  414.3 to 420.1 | -0.38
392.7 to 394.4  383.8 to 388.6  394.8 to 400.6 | 0.87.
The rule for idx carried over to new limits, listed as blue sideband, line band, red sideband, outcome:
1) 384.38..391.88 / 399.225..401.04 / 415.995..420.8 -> -0.39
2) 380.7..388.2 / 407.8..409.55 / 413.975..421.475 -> -0.34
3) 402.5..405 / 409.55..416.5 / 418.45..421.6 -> -0.39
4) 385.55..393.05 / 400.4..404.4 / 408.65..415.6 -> -0.44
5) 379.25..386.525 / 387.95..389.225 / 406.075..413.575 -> 0.19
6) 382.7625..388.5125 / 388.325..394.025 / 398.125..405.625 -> 0.83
